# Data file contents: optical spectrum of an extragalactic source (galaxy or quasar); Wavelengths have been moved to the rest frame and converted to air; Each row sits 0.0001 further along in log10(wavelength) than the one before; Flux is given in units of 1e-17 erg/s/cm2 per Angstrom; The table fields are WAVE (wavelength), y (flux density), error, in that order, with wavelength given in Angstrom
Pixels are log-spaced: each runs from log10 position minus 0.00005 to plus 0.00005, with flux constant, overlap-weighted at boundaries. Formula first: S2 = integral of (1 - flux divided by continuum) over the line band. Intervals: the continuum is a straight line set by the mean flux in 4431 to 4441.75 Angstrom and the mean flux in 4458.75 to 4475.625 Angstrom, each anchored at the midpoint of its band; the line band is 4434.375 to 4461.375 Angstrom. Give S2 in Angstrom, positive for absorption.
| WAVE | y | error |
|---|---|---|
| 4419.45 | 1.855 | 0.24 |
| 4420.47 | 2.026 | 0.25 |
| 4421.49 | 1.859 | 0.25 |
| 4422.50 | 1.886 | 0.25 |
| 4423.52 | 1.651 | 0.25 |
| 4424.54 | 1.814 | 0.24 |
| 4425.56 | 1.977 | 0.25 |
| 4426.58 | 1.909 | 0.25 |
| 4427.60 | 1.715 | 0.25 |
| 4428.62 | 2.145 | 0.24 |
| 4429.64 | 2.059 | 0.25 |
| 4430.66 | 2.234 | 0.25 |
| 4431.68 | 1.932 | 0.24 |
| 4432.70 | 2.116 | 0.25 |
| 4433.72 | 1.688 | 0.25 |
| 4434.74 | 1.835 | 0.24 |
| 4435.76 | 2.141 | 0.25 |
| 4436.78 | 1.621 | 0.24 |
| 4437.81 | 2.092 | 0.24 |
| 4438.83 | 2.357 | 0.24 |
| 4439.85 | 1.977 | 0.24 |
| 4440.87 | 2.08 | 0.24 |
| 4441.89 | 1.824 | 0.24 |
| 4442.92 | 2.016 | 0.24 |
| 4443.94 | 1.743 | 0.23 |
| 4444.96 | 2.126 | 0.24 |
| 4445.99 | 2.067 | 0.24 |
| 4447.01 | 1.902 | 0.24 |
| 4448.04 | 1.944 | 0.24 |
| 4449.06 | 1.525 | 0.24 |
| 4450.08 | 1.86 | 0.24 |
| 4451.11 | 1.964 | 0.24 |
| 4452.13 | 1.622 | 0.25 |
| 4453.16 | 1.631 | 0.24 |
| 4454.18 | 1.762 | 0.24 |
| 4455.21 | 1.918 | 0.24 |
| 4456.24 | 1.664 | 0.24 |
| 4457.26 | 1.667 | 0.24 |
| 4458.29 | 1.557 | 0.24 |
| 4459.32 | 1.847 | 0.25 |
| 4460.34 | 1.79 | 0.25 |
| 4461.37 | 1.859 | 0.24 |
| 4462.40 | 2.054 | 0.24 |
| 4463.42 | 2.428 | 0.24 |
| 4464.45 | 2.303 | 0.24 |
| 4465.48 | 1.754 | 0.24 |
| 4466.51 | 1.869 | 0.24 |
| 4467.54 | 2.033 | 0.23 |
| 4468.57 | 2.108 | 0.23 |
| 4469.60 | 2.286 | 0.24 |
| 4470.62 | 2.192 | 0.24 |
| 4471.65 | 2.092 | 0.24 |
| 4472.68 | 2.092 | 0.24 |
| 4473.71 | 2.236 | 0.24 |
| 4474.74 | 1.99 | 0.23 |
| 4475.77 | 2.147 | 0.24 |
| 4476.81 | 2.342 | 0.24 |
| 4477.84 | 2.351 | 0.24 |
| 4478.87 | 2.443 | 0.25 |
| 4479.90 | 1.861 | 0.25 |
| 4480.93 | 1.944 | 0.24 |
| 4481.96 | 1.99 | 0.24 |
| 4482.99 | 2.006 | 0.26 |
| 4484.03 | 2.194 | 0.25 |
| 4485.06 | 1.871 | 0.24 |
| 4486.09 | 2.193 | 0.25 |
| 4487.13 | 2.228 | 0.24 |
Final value 1.9 Angstrom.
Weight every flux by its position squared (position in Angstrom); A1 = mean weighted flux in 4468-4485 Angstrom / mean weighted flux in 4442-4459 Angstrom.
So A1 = 1.19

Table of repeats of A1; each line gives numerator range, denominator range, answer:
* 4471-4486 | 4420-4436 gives 1.12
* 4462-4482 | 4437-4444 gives 1.07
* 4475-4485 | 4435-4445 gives 1.09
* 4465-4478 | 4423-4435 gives 1.12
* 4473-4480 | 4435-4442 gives 1.11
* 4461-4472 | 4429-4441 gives 1.06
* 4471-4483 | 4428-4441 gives 1.08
